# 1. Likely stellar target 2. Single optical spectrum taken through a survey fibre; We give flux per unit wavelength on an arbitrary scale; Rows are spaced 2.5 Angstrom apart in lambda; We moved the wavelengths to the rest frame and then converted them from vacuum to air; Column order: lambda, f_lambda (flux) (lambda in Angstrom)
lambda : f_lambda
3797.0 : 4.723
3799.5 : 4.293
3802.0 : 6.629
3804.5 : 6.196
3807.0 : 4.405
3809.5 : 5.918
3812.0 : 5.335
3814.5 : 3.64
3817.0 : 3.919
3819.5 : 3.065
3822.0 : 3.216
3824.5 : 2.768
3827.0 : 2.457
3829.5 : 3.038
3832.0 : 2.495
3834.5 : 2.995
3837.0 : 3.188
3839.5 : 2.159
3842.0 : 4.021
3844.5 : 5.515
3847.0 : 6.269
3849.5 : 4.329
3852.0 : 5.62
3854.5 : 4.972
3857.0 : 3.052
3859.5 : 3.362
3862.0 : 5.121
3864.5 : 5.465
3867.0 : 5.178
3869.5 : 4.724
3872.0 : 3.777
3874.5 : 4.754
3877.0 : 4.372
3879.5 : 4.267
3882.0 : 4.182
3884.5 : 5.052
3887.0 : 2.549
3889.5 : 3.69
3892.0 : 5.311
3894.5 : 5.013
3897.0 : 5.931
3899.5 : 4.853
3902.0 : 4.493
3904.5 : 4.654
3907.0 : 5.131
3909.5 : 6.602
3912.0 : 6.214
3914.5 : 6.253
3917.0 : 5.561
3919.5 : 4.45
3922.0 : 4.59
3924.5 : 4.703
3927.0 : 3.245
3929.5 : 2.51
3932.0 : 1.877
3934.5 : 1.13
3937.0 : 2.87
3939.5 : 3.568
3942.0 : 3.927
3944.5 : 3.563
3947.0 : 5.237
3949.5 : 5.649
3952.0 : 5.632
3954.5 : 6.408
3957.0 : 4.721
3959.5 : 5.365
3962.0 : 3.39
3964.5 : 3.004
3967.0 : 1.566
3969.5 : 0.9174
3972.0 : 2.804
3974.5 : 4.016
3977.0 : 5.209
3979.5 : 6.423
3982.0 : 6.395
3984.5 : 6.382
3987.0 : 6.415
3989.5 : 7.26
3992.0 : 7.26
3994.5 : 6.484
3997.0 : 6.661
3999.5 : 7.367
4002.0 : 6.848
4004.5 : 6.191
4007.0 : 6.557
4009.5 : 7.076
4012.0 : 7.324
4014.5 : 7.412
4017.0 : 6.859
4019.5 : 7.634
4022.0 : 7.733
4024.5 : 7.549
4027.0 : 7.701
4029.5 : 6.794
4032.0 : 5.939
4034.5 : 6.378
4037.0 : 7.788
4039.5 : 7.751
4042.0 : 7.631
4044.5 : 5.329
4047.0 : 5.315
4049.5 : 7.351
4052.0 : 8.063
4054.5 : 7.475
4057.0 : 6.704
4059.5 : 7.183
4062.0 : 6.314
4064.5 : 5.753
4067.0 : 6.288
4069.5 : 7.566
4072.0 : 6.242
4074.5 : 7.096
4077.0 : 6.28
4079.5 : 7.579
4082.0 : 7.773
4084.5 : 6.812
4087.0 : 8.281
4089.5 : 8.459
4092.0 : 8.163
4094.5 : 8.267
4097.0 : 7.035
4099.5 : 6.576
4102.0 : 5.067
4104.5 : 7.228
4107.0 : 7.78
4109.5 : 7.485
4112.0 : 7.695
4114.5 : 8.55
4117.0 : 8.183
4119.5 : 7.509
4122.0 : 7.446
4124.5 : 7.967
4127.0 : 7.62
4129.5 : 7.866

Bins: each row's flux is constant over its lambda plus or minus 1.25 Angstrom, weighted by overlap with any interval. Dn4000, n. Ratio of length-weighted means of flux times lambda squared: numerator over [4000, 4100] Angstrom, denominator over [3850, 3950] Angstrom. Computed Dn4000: 1.73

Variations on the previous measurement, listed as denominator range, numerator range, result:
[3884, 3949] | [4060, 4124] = 1.82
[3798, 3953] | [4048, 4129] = 1.88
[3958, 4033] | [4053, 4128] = 1.28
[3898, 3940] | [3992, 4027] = 1.73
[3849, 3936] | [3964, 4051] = 1.48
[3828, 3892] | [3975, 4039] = 1.76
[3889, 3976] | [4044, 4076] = 1.68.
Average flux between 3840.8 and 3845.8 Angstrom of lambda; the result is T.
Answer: 4.79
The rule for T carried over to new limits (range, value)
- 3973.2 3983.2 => 5.49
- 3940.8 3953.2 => 4.8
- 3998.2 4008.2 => 6.74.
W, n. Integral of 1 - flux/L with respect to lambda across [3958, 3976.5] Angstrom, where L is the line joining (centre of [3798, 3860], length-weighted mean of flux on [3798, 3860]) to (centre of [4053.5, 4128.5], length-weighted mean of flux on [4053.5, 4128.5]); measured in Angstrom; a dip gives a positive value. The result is 8.51 Angstrom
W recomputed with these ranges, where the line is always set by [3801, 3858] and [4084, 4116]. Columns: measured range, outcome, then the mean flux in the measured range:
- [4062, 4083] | 1.2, 6.78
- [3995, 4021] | -2.5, 6.99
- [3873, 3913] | 1.1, 4.8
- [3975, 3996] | -1.1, 6.39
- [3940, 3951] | 2.0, 4.55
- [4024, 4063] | -0.8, 6.95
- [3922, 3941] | 8.5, 2.97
